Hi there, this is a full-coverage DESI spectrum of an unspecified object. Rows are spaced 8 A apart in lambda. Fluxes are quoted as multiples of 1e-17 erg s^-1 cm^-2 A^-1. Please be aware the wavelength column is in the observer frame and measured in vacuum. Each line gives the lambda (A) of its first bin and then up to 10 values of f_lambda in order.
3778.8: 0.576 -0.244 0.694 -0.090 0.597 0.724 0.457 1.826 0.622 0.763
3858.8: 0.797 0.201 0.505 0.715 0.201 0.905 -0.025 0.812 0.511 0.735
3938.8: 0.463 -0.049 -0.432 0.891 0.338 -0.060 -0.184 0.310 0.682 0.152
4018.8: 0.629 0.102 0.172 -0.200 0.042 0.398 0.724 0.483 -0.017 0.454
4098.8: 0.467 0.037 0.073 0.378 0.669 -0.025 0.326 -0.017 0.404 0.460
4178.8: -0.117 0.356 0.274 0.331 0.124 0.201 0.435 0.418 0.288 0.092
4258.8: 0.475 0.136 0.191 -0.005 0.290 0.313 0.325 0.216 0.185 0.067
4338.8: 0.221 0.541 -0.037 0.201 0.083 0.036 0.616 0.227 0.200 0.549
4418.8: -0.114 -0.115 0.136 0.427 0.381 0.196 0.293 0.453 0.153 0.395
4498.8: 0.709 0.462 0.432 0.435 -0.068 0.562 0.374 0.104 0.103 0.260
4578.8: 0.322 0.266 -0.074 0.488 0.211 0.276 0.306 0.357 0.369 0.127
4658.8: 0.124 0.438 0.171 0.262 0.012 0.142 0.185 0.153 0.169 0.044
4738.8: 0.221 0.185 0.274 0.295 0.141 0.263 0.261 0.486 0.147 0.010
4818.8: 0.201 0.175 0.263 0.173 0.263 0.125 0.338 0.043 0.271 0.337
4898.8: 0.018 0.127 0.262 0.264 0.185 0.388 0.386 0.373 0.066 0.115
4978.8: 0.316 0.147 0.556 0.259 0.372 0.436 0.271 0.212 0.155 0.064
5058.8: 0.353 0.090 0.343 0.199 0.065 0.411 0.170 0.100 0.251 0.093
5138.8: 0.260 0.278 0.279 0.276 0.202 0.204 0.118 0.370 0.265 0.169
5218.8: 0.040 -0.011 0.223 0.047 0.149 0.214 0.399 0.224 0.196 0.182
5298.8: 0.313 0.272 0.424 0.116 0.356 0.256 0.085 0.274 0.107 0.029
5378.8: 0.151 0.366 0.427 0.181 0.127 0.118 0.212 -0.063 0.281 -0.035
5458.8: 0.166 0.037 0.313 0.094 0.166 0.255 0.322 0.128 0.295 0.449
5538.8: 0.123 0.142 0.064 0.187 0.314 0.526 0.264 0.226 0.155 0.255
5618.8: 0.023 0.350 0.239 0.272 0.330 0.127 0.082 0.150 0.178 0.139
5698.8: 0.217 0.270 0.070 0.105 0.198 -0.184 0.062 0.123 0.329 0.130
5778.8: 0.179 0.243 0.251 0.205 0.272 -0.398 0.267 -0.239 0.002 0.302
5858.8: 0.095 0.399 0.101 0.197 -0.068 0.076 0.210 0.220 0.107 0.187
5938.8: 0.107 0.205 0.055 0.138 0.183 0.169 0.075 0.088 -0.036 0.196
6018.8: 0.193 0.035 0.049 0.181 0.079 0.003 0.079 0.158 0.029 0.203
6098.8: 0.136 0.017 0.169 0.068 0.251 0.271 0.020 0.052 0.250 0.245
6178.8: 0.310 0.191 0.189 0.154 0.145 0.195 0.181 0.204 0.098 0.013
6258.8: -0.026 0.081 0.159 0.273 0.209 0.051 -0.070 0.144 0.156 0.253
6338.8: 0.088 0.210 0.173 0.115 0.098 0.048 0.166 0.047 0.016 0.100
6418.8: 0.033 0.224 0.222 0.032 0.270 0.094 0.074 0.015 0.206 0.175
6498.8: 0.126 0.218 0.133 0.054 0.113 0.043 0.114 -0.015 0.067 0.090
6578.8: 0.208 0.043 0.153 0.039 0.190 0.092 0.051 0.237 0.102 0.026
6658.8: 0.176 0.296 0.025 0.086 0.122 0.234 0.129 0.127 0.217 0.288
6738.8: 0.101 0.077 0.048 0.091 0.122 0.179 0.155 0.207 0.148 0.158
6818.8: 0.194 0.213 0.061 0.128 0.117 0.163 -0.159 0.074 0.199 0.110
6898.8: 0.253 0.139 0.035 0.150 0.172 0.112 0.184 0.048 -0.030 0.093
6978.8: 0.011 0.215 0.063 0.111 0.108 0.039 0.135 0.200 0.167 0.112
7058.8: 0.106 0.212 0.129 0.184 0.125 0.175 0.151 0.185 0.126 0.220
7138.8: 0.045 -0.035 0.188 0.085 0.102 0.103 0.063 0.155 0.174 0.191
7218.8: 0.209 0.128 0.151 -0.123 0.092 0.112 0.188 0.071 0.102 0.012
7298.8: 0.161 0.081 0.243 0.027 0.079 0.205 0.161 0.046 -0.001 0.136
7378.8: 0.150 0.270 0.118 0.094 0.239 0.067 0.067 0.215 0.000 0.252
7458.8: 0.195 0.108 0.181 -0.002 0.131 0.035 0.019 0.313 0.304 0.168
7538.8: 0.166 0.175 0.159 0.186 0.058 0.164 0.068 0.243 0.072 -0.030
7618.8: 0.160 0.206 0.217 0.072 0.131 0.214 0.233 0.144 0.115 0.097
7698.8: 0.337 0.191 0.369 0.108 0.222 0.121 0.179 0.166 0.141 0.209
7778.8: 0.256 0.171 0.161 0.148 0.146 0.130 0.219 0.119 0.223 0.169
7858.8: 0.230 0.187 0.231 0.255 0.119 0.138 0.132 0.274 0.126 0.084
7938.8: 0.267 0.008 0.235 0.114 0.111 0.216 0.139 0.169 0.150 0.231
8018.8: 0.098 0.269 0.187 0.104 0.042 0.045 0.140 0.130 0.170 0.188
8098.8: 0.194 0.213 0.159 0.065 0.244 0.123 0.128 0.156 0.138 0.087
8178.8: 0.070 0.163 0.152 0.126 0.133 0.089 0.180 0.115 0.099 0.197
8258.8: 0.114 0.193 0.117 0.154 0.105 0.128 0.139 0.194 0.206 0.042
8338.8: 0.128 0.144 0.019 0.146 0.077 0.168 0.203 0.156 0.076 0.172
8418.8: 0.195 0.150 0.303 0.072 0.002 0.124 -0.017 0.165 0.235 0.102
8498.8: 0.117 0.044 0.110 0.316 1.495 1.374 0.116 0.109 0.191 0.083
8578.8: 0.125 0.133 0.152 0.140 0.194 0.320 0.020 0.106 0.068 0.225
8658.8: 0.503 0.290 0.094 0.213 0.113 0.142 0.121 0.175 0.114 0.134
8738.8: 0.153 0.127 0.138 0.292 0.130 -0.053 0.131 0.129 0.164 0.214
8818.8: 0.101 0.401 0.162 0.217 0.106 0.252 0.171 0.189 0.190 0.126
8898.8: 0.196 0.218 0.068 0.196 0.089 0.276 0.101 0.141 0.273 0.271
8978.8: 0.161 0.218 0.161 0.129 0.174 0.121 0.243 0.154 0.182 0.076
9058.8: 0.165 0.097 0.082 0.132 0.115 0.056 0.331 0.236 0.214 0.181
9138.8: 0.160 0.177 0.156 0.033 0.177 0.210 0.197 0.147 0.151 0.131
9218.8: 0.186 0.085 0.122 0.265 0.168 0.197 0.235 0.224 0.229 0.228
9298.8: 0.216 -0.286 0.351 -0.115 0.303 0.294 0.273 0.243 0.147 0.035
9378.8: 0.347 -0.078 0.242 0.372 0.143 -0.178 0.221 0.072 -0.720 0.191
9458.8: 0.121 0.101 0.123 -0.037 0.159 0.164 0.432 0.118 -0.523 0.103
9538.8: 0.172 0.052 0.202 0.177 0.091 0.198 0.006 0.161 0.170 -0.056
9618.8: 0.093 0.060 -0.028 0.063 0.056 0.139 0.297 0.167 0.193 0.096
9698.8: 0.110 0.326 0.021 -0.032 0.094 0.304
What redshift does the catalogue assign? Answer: 1.29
